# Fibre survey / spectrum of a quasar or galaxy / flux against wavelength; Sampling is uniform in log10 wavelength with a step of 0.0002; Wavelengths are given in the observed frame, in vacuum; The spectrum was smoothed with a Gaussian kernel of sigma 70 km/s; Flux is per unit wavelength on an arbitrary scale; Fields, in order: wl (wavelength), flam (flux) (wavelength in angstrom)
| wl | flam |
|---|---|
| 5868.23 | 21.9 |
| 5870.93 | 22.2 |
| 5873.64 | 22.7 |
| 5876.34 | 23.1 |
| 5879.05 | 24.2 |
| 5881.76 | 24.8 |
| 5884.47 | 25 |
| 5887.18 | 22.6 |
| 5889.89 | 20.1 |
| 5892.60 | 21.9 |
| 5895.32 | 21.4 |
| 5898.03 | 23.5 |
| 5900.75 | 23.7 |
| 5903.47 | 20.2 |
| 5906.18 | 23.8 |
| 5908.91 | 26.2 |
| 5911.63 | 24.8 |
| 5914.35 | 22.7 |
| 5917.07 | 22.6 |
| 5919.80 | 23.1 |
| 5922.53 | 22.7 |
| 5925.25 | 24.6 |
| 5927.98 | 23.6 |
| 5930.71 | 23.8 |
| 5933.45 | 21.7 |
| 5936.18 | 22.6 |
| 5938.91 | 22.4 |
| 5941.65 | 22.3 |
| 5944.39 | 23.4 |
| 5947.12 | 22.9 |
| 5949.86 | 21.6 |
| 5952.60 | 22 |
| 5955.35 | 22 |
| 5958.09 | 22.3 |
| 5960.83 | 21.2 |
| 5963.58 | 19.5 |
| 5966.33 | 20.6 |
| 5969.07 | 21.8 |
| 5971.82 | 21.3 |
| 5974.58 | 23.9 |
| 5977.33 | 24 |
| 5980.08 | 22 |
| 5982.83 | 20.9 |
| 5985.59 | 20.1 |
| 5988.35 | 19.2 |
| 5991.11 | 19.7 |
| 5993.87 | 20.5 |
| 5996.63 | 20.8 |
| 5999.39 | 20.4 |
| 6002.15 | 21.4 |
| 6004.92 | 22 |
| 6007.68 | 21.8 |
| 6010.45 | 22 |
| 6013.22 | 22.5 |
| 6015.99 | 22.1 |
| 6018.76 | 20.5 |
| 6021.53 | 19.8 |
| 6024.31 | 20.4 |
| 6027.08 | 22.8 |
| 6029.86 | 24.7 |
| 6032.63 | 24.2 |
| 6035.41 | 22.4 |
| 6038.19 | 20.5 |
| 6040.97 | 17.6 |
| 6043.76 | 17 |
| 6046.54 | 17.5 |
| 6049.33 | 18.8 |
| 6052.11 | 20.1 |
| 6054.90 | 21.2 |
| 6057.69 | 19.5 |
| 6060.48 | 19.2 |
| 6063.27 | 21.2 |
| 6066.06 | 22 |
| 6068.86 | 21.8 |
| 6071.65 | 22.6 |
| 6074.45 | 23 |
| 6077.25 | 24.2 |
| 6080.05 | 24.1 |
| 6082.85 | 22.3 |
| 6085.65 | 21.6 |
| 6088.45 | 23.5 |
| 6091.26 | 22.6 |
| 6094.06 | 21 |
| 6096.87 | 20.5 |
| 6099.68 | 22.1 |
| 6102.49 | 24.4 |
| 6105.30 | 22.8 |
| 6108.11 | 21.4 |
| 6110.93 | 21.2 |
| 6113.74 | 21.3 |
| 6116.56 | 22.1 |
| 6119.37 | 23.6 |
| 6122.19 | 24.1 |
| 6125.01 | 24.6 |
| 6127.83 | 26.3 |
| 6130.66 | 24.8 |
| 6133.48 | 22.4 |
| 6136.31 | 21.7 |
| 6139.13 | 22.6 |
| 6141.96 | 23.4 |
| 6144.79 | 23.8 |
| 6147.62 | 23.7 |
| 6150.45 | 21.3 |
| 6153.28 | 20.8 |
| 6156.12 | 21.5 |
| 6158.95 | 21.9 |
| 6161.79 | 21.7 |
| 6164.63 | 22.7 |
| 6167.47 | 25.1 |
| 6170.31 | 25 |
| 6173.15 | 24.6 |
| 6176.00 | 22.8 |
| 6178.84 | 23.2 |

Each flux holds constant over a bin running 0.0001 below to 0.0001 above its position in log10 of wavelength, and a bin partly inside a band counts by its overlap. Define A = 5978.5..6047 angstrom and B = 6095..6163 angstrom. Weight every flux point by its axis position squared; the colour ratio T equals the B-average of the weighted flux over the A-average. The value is 1.1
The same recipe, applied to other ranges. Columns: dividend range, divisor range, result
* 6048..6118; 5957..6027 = 1.06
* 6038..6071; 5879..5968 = 0.91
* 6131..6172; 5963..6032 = 1.12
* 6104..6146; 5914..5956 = 1.08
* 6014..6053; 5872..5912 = 0.93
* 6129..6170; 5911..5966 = 1.08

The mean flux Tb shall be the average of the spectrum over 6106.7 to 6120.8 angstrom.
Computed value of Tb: 21.9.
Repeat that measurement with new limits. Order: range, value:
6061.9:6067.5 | 21.6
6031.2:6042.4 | 21.2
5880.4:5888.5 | 24.1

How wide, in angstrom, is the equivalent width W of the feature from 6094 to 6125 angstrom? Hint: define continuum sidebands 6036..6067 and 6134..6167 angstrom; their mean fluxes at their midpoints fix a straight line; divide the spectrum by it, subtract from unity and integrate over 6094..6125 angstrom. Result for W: -1.7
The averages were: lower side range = 19.5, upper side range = 22.4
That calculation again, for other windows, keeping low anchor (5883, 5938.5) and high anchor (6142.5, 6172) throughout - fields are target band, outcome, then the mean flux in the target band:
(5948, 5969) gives 1.5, 21.4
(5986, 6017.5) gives 2.5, 21.1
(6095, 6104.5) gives 0.2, 22.3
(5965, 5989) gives 1.4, 21.6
